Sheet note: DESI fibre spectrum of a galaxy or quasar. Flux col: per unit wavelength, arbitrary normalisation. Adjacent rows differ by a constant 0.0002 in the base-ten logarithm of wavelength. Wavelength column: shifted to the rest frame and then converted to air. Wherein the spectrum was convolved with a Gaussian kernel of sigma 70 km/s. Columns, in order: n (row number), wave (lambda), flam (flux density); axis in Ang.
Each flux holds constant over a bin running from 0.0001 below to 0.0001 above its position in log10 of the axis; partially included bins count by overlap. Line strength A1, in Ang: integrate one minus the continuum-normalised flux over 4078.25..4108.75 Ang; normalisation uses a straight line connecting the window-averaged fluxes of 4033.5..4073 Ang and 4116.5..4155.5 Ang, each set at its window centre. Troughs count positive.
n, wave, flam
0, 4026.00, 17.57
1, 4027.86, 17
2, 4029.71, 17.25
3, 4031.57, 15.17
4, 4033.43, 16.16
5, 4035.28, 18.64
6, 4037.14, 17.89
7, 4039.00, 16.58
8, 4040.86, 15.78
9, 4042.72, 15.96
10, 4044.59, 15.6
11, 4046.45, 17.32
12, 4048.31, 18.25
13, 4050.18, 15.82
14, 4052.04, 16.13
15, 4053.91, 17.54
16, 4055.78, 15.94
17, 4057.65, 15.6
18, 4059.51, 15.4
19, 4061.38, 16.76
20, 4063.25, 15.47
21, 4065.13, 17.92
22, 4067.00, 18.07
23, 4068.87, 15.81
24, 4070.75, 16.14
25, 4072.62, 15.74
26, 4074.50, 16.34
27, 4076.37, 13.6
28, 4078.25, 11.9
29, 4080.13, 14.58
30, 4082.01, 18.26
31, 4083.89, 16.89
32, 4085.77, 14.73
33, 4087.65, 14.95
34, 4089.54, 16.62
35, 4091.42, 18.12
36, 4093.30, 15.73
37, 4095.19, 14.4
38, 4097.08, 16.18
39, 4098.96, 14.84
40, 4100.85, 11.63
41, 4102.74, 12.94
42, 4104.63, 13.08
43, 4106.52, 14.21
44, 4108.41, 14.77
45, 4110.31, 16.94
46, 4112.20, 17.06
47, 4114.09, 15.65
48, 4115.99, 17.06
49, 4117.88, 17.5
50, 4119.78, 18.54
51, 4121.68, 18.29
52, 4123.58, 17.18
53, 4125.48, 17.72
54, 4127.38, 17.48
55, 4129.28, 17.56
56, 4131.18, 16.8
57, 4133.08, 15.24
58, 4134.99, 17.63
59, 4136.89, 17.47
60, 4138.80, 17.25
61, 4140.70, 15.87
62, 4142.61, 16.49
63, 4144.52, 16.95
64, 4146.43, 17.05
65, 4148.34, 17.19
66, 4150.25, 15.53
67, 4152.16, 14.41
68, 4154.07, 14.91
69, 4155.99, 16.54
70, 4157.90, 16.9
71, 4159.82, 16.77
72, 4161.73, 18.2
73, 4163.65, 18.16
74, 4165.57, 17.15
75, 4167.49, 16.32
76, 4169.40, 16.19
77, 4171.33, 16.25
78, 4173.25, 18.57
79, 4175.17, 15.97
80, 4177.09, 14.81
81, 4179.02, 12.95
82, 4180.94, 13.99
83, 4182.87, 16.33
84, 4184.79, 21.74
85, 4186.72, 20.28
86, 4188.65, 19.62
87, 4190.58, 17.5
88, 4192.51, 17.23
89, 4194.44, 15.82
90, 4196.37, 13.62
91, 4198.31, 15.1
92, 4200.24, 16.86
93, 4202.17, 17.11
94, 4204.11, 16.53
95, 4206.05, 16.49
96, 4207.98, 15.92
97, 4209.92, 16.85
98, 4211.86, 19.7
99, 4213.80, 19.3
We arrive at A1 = 3.1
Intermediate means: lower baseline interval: 16.6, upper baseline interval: 16.8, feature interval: 15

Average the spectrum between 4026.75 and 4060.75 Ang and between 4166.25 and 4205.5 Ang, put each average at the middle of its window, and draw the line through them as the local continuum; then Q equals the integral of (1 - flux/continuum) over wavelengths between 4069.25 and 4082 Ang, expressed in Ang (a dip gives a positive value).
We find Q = 1.2 Ang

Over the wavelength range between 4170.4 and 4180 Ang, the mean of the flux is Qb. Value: 15.7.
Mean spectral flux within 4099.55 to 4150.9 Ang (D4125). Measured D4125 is 16.3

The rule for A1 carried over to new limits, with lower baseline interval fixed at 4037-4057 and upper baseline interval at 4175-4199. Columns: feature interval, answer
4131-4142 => -0.1 Ang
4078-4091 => 0.7 Ang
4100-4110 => 1.8 Ang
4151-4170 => 0.0 Ang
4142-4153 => 0.2 Ang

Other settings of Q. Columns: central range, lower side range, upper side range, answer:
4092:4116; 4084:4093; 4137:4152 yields 2.0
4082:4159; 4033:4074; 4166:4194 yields 2.7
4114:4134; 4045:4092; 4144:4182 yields -1.3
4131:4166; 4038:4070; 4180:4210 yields 0.3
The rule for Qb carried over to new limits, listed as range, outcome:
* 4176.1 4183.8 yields 14.5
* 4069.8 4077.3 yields 15.5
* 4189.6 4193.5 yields 17.4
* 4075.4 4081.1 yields 13.4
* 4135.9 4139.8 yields 17.4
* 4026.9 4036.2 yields 16.8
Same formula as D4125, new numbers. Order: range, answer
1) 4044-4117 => 15.7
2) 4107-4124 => 16.9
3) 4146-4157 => 15.9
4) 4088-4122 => 15.7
